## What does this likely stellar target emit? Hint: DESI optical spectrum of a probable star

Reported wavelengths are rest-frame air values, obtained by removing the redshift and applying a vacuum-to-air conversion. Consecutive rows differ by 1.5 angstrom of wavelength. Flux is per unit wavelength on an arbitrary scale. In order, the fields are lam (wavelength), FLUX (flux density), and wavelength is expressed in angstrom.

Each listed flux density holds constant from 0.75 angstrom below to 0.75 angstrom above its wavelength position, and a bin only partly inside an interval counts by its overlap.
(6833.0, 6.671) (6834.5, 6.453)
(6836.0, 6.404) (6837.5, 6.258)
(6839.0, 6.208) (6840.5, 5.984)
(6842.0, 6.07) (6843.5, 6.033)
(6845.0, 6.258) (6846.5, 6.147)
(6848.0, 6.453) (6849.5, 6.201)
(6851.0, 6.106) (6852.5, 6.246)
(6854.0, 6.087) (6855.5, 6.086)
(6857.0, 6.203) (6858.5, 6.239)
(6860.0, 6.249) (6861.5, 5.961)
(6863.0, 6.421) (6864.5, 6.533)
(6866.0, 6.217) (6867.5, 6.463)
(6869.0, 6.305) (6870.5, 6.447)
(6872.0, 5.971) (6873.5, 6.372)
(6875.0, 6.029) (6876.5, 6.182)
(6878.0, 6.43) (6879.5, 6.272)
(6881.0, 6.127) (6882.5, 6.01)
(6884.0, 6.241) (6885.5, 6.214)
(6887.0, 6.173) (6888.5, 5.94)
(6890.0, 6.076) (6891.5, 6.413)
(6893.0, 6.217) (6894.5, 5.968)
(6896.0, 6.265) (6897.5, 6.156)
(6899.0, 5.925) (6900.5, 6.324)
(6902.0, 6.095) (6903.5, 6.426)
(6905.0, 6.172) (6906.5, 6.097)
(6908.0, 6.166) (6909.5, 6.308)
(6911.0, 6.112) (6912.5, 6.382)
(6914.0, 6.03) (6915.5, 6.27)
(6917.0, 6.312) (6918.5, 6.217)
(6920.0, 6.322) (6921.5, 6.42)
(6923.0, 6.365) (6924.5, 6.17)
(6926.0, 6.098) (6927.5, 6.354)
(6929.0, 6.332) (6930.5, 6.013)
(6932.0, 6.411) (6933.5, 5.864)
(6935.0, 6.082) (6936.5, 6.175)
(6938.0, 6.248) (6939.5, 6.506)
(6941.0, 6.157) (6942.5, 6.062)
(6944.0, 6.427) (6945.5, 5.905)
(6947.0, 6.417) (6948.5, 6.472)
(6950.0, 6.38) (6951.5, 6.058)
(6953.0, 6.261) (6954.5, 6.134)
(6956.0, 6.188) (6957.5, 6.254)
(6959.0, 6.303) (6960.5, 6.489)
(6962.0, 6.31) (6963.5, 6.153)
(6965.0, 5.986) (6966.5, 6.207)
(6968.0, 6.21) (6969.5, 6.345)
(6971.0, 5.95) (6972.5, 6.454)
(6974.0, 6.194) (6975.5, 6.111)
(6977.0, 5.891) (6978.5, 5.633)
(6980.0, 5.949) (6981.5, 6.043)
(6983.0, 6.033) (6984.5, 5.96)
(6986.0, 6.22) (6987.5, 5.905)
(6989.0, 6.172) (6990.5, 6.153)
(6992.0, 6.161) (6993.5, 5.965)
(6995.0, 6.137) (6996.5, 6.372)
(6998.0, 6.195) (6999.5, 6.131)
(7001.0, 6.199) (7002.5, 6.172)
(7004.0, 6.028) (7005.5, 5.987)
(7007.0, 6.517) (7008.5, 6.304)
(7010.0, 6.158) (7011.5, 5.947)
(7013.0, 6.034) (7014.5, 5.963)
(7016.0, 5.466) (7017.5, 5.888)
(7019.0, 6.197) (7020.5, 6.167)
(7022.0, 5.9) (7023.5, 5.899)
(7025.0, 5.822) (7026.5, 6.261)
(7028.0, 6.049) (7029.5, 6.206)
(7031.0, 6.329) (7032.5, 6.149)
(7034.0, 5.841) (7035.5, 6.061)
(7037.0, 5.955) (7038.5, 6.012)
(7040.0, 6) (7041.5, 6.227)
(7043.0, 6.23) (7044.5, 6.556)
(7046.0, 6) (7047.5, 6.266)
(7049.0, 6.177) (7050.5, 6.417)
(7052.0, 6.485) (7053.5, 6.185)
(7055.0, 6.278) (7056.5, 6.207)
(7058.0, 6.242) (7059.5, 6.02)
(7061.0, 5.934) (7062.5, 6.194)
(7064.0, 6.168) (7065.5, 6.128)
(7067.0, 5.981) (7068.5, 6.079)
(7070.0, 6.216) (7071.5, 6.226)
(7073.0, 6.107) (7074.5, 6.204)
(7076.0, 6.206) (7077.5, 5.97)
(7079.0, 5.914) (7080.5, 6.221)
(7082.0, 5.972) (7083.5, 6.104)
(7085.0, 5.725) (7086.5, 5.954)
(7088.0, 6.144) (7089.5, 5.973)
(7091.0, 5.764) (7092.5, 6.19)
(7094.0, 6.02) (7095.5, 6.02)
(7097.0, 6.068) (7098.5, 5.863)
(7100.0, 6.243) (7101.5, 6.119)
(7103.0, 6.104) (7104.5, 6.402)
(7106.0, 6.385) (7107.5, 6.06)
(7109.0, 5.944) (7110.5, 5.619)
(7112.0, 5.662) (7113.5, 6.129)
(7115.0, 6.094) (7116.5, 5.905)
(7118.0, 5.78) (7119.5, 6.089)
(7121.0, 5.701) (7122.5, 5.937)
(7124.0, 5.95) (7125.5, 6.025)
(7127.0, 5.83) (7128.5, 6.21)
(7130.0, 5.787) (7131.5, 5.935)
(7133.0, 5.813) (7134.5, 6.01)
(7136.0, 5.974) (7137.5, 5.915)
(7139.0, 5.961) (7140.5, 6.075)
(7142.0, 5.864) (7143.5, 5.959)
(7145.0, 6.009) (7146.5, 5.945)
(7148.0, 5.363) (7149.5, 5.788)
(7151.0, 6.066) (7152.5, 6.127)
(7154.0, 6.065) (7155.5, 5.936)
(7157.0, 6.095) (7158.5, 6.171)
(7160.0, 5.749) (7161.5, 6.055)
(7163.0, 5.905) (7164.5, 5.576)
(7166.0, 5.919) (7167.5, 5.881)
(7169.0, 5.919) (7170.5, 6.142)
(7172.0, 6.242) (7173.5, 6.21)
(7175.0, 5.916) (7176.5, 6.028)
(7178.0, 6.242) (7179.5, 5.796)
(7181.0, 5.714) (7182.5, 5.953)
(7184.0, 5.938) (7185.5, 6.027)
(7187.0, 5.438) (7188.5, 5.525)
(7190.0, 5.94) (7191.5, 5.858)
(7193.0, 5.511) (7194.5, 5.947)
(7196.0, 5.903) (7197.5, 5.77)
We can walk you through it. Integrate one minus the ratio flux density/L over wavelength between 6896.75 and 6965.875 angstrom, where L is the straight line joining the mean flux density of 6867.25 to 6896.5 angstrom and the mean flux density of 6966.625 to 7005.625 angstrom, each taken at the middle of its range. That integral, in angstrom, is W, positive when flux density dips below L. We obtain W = -0.8 angstrom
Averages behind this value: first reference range 6.2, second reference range 6.1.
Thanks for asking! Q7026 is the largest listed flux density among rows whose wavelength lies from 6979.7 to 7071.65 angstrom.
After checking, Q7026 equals 6.556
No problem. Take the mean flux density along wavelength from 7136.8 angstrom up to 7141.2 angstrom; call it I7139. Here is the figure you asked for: 5.98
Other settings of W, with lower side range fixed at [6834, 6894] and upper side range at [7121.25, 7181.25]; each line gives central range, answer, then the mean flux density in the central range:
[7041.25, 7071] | -0.79 angstrom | 6.2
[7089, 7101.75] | -0.05 angstrom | 6.03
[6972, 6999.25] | 0.09 angstrom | 6.08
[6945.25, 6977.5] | -0.49 angstrom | 6.22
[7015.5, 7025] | 0.23 angstrom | 5.92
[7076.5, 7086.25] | 0.05 angstrom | 5.99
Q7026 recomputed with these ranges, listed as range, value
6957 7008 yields 6.517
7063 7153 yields 6.402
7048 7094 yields 6.485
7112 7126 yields 6.129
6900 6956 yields 6.506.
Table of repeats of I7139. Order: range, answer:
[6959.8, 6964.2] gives 6.32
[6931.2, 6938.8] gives 6.16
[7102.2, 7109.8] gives 6.17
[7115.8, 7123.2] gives 5.88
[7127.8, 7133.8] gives 5.93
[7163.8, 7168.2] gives 5.79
